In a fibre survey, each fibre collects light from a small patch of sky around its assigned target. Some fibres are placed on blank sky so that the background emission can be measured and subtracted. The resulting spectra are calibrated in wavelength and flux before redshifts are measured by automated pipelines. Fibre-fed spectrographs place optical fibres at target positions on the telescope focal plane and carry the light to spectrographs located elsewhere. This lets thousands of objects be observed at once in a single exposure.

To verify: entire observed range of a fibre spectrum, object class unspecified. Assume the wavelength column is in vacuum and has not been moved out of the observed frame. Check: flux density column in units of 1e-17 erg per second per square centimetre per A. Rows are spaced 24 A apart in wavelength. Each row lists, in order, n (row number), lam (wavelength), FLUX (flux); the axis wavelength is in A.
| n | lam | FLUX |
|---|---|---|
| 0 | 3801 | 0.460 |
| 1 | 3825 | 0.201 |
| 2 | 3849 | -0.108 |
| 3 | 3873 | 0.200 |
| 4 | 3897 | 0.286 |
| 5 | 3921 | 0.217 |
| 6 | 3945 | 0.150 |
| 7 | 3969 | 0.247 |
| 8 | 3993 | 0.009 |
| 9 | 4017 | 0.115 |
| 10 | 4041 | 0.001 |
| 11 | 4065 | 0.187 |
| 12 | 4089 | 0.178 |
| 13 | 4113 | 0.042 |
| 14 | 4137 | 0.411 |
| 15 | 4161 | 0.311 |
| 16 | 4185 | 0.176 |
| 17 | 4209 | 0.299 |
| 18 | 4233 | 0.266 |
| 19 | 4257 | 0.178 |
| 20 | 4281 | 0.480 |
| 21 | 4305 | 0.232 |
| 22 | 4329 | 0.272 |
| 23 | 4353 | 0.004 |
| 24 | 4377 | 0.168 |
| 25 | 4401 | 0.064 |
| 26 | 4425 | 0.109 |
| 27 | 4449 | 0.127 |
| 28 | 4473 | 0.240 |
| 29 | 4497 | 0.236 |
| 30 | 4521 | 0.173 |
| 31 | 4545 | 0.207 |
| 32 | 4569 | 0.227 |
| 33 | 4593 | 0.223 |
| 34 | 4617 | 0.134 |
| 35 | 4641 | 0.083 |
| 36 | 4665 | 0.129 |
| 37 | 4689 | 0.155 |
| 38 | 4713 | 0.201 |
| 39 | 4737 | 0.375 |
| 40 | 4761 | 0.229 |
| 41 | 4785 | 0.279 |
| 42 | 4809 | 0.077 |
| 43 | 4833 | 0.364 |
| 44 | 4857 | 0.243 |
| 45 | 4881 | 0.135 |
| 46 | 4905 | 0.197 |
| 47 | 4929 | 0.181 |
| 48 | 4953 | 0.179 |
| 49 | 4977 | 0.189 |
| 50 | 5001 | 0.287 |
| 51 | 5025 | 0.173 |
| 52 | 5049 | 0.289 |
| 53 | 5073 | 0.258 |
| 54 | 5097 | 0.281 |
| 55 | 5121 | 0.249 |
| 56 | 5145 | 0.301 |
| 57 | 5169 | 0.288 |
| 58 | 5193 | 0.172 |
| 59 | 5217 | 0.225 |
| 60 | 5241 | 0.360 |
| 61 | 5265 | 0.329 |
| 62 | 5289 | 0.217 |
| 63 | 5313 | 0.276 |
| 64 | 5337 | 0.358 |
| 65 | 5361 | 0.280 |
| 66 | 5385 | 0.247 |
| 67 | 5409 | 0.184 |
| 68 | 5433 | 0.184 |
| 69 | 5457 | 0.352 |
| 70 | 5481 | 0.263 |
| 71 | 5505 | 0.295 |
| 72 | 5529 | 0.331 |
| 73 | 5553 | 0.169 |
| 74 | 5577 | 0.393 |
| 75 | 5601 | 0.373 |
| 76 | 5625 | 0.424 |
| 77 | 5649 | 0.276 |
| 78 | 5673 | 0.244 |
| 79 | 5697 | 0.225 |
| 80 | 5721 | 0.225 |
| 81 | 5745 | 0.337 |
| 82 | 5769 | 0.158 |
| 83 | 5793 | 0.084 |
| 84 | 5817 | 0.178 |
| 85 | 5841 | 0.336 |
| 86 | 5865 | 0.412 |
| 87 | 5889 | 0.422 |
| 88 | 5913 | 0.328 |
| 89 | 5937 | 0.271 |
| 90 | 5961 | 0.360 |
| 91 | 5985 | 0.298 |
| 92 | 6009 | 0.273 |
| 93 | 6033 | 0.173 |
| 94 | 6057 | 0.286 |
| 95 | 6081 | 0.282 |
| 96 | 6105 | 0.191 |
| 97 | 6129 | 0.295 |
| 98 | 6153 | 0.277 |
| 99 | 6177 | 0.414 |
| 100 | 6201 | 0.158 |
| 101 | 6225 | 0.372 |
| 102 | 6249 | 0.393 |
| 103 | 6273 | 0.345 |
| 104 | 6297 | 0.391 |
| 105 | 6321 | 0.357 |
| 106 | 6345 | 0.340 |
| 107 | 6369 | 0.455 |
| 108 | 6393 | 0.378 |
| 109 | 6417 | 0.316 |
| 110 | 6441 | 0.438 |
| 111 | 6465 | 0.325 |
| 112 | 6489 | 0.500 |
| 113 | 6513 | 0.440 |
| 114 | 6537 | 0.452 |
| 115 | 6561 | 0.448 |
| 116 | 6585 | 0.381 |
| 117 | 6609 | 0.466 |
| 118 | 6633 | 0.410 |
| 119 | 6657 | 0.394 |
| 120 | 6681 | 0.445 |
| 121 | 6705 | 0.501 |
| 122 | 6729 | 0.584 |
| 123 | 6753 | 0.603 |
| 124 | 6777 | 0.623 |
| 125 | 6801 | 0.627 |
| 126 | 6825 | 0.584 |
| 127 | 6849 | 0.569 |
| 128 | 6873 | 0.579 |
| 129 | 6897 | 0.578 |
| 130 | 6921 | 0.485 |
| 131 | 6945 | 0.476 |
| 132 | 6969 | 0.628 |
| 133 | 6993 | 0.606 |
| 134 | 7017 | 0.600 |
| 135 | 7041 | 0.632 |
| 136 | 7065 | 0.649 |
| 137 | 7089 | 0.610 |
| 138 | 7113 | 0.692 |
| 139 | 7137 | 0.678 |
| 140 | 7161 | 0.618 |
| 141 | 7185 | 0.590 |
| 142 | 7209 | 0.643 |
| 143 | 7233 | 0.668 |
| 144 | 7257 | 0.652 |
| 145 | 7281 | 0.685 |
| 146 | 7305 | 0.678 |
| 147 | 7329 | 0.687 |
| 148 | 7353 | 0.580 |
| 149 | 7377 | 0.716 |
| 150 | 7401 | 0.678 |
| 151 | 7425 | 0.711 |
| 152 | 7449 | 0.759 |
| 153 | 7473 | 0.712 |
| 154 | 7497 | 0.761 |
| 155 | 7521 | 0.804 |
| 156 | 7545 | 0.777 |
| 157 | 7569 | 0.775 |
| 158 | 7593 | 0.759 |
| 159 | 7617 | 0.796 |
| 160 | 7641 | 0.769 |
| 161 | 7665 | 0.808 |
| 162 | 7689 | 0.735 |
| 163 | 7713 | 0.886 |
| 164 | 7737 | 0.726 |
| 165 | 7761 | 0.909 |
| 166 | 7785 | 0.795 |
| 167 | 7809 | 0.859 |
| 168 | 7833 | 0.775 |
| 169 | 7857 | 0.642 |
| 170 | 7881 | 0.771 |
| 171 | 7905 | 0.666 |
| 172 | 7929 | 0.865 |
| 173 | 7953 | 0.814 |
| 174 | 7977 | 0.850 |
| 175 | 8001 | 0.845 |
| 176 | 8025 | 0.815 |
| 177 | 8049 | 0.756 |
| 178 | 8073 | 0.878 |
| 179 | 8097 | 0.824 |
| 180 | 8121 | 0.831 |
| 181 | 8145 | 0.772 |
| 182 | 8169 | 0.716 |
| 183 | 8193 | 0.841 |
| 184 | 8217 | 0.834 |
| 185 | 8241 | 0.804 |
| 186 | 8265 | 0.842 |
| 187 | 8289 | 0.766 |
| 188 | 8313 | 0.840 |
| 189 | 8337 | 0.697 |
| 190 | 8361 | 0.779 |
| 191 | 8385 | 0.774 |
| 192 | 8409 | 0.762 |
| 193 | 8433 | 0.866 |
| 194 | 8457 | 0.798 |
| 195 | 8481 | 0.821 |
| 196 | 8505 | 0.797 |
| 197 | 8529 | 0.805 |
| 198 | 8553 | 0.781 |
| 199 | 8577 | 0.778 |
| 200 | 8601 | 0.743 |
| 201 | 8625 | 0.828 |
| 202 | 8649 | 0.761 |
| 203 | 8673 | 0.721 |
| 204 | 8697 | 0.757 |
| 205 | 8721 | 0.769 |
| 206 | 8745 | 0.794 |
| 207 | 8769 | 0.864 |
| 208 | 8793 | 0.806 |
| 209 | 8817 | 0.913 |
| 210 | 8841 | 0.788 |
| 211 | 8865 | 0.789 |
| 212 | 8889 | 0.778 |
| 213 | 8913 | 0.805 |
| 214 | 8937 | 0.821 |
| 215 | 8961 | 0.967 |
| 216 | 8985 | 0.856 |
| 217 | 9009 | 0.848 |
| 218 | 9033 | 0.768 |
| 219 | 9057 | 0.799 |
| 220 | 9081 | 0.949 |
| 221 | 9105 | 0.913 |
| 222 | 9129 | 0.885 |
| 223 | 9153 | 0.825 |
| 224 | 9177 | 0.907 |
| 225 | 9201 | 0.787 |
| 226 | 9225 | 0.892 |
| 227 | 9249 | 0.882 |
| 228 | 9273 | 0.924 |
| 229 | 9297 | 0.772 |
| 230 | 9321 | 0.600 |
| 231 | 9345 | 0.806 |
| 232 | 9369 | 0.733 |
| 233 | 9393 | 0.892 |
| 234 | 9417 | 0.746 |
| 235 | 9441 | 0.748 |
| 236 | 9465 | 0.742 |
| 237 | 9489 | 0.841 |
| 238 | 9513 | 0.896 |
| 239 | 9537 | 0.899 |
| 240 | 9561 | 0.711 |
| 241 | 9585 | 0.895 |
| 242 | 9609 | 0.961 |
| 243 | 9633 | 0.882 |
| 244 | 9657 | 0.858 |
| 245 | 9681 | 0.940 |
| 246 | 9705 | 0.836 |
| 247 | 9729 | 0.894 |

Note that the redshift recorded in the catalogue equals 0.673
